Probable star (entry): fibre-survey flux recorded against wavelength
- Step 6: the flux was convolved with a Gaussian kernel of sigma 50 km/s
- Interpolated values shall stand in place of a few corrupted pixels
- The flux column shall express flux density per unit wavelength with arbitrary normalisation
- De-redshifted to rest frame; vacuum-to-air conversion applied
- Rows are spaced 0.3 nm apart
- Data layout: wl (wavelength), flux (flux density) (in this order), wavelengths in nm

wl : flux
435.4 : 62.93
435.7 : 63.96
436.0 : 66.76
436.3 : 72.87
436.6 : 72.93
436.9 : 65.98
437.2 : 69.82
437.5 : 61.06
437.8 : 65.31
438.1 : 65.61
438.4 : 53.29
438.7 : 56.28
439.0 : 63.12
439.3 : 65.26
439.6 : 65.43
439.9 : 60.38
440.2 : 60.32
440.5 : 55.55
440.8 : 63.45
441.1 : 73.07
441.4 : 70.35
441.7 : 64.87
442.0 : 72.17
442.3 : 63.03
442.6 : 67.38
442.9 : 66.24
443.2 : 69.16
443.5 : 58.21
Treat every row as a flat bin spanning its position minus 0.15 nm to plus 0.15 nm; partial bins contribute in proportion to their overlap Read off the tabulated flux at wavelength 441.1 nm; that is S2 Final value 73.07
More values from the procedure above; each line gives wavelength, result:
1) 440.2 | 60.32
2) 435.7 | 63.96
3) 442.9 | 66.24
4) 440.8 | 63.45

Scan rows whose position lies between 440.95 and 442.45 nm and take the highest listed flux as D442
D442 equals 73.07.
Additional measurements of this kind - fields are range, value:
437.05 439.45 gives 69.82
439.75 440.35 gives 60.38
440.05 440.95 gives 63.45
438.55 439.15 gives 63.12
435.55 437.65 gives 72.93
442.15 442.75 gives 67.38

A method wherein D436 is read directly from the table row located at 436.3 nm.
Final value 72.87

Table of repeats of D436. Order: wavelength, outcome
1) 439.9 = 60.38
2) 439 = 63.12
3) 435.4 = 62.93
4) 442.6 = 67.38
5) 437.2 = 69.82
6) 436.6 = 72.93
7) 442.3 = 63.03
